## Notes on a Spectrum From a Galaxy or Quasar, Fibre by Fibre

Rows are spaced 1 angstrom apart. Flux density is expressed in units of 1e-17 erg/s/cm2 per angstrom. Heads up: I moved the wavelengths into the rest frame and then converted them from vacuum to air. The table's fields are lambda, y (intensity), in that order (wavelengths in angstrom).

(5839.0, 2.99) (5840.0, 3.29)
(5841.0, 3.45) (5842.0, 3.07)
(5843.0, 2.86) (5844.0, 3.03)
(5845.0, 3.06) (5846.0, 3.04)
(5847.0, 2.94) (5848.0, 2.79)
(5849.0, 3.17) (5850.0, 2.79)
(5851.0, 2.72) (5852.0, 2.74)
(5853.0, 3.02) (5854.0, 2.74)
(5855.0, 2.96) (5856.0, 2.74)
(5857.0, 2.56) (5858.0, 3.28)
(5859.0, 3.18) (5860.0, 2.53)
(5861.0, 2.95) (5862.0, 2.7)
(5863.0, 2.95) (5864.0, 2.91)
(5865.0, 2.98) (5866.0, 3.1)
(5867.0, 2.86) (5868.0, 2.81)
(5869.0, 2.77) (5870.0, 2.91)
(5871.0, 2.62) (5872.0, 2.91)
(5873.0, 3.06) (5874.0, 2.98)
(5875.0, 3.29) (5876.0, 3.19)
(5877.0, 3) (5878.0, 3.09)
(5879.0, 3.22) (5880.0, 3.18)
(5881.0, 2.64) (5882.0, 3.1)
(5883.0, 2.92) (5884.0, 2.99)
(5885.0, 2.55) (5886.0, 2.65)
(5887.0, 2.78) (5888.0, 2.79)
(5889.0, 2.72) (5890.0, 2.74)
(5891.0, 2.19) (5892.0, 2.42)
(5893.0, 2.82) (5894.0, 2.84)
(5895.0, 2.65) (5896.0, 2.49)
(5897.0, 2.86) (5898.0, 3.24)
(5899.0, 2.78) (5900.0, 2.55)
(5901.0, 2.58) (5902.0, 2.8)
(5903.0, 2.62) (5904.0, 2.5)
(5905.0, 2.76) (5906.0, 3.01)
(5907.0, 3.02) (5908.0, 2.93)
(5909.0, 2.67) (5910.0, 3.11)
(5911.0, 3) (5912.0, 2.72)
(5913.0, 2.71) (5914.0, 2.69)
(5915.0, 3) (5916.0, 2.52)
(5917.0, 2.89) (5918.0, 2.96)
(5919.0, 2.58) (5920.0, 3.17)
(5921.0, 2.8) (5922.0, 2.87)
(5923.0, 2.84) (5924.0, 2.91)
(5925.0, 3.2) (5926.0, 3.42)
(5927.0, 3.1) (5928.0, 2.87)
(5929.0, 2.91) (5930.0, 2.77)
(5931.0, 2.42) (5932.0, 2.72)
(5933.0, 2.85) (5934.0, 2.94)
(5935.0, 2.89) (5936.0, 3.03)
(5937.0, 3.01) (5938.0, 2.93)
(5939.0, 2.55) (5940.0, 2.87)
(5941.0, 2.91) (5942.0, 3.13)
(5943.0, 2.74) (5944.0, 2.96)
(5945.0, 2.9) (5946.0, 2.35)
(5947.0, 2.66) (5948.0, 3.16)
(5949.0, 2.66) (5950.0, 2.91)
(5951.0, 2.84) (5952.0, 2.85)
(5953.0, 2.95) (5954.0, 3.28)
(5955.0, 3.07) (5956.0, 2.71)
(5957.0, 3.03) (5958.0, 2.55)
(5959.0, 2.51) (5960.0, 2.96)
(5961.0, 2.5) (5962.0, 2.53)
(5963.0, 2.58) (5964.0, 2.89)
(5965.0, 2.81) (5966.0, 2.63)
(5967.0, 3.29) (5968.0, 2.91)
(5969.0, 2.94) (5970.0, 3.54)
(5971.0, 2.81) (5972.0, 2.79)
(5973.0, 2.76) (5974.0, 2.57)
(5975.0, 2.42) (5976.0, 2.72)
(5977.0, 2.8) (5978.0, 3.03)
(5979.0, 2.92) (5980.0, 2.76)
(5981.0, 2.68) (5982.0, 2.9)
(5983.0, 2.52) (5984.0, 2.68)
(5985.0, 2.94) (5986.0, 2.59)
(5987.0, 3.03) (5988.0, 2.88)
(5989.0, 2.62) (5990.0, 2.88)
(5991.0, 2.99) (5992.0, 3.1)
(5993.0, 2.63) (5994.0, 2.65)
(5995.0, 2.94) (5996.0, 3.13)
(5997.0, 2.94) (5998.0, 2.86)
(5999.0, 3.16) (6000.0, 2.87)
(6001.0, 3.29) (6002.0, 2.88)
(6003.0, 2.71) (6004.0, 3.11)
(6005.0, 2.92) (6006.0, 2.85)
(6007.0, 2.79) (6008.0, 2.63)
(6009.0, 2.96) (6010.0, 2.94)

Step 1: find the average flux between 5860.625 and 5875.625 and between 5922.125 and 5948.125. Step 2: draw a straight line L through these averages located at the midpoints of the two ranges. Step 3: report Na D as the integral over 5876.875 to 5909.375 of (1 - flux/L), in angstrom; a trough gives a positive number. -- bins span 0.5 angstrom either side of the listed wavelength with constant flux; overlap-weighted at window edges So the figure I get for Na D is 1.3 angstrom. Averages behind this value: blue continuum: 2.92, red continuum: 2.88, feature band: 2.79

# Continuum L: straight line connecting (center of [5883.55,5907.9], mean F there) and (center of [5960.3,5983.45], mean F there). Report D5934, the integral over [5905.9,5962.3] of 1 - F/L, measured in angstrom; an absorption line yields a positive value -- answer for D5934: -2.0 angstrom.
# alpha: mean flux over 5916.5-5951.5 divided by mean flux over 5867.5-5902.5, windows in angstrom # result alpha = 1.02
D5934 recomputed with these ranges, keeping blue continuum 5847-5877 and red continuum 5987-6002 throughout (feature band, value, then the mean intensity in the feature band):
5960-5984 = 1.0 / 2.8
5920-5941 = 0.1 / 2.9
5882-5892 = 0.7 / 2.71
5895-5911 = 0.6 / 2.8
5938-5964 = 1.0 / 2.81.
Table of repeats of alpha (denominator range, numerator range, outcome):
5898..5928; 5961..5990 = 0.98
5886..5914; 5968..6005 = 1.04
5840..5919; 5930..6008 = 0.99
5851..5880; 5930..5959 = 0.97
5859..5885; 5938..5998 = 0.96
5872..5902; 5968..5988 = 0.99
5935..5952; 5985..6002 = 1.02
